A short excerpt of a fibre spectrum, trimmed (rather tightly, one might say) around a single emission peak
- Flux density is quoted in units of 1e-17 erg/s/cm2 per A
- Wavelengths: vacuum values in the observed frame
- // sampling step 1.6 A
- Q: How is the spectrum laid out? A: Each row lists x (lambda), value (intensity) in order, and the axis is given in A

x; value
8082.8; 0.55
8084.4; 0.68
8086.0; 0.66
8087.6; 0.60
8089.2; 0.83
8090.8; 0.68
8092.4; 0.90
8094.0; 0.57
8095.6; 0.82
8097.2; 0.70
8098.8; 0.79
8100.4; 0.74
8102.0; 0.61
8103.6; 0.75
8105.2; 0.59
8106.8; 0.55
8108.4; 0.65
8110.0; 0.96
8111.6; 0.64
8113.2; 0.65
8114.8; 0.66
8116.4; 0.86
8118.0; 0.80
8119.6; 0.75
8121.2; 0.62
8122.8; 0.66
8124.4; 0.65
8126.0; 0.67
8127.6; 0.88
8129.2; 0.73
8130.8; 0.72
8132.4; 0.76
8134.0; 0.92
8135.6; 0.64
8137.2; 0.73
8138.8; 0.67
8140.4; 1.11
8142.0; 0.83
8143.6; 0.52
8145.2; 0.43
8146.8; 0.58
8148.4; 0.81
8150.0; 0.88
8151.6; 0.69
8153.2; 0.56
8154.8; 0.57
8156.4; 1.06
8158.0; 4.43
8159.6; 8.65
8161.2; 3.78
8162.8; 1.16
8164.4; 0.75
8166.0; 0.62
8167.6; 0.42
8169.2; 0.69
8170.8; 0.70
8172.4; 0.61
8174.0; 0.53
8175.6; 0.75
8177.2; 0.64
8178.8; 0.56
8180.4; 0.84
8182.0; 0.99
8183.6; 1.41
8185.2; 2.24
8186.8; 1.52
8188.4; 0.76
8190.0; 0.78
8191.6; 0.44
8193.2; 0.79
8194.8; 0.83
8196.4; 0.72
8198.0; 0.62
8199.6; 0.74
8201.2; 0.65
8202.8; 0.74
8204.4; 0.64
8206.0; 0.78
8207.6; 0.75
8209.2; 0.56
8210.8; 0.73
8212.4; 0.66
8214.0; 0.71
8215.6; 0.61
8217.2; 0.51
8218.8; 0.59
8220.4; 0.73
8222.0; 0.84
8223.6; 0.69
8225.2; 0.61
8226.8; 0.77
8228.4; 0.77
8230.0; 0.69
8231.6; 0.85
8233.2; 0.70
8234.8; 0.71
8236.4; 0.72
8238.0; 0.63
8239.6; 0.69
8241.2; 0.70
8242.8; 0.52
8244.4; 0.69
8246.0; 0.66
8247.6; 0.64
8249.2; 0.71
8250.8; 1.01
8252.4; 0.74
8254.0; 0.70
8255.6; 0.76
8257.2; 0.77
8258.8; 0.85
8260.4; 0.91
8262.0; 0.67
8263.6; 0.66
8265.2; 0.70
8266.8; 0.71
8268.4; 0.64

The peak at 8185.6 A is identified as [N II]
